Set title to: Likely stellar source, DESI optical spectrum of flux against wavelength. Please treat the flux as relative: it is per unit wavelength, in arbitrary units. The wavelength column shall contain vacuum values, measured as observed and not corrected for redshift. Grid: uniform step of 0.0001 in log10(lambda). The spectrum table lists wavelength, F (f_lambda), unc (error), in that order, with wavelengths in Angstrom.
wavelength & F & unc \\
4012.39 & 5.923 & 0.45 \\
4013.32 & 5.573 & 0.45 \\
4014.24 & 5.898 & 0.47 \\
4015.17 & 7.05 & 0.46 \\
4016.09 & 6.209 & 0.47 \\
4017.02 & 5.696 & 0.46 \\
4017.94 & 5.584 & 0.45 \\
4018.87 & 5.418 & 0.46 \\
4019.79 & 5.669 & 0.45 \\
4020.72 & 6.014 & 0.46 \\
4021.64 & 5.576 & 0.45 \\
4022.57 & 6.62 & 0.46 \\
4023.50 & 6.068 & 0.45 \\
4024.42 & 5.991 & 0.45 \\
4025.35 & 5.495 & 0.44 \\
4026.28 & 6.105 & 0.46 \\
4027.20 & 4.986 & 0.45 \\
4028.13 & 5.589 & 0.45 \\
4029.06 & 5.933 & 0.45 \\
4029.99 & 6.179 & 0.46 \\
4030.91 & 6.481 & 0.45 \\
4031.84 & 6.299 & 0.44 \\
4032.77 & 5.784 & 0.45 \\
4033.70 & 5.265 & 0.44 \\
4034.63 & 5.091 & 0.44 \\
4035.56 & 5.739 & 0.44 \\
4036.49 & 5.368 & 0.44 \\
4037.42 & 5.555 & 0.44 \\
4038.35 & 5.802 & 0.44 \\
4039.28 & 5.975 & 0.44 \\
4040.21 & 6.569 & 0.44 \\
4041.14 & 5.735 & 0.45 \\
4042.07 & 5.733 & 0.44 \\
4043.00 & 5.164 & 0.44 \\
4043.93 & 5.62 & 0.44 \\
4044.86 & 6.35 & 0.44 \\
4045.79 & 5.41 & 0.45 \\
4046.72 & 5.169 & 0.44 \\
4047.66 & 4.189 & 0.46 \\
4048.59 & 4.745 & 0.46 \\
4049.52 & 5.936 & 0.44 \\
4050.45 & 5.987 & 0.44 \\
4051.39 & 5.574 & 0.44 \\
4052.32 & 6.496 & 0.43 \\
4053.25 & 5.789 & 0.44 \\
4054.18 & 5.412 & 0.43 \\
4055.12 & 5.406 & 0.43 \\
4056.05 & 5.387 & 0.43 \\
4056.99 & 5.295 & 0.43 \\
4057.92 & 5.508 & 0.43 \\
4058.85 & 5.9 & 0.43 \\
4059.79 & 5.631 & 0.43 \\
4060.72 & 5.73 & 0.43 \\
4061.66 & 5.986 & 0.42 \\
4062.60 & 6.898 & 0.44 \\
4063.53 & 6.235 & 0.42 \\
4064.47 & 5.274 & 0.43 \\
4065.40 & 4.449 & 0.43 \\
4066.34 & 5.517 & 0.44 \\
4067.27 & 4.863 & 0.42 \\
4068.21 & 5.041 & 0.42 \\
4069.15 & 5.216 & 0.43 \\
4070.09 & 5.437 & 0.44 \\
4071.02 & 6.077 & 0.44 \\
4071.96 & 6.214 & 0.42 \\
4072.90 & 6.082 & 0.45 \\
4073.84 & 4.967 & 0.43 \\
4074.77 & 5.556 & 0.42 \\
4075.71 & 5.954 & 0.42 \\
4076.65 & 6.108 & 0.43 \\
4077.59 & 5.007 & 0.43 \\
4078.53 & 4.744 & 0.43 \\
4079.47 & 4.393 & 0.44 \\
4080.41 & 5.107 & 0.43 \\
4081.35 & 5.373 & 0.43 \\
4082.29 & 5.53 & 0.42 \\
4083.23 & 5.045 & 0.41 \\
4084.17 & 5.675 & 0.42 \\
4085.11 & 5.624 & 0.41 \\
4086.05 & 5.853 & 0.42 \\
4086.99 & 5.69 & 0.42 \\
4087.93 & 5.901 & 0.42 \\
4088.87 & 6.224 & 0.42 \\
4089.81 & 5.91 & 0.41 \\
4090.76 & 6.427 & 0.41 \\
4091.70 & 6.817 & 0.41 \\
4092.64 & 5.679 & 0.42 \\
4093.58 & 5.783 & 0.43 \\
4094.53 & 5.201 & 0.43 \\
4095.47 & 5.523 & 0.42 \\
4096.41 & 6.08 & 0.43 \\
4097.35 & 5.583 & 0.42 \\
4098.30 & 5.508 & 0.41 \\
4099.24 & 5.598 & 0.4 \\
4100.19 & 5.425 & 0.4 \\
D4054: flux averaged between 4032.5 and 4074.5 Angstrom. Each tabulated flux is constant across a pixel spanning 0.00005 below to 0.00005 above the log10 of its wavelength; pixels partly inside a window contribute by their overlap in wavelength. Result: 5.59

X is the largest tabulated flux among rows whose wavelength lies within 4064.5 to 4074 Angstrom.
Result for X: 6.214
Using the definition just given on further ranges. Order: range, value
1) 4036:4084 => 6.898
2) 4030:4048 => 6.569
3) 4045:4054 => 6.496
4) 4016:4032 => 6.62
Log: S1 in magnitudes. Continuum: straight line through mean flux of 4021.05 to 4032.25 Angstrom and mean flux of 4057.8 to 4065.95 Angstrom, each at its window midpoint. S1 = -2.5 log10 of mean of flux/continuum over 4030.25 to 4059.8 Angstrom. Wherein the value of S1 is 0.038 mag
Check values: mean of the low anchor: 5.95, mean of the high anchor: 5.74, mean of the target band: 5.64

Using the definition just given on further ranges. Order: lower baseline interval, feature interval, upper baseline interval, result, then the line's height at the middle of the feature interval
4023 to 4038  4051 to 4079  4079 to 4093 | 0.02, 5.71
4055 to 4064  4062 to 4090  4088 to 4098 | 0.06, 5.86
